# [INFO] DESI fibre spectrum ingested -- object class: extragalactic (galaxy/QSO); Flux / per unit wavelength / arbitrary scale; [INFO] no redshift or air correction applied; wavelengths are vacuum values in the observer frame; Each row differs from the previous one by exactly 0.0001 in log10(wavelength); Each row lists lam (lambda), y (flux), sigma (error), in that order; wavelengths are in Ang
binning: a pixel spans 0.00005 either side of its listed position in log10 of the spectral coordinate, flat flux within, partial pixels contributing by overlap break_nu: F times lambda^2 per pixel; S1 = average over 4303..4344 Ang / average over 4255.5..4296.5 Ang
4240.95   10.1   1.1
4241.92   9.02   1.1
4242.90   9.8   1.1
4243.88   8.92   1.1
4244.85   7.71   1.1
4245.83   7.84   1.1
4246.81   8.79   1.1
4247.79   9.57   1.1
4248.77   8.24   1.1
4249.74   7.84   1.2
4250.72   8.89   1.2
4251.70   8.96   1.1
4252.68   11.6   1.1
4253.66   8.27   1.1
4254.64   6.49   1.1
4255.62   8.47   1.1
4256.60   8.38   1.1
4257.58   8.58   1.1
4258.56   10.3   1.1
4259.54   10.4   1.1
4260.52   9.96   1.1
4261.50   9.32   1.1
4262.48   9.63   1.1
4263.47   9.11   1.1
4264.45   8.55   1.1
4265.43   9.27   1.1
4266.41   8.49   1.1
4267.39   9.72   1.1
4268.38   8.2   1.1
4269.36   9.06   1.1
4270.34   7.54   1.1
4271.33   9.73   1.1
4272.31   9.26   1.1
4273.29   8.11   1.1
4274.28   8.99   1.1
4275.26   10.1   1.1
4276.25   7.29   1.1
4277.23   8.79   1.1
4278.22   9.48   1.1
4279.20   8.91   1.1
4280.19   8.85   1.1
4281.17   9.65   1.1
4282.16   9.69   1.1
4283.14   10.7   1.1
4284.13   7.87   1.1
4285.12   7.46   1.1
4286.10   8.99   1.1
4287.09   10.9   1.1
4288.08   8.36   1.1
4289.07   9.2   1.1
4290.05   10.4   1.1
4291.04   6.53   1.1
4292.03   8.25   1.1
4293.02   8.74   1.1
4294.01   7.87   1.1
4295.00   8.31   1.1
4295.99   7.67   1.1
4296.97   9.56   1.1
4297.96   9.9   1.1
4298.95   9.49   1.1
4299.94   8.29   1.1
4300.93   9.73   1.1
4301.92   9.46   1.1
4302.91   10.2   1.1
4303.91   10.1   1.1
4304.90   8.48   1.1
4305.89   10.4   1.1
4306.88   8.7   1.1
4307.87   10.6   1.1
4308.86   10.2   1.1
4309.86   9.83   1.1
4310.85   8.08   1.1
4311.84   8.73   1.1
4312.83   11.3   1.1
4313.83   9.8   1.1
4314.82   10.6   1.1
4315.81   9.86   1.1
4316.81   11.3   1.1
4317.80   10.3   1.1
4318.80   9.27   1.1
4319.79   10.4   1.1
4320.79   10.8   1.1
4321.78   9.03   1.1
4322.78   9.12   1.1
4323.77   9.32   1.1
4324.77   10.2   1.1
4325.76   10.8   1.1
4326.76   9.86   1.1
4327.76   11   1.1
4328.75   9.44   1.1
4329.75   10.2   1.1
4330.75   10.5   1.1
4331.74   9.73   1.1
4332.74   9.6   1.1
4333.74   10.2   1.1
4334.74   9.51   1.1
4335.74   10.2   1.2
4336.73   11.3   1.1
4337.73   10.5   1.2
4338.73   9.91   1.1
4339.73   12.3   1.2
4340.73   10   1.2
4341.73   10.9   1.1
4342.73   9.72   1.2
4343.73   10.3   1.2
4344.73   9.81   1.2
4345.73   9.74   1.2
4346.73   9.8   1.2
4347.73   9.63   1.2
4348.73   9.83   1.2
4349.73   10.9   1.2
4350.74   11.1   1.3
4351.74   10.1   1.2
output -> 1.15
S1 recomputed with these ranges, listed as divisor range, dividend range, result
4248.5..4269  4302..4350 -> 1.15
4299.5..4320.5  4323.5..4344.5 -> 1.06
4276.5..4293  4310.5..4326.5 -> 1.13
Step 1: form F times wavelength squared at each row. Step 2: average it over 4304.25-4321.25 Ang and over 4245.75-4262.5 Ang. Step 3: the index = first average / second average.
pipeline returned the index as 1.1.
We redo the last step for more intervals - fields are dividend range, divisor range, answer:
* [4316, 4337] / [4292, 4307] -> 1.12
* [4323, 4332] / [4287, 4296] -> 1.20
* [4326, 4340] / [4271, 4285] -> 1.16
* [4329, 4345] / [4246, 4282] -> 1.19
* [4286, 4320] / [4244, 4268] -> 1.08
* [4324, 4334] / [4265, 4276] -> 1.17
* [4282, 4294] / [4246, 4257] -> 1.04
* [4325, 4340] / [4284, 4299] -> 1.20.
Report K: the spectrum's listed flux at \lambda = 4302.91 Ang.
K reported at 10.2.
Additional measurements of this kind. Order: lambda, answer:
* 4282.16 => 9.69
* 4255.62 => 8.47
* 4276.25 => 7.29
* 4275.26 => 10.1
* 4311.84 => 8.73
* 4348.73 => 9.83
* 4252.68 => 11.6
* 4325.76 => 10.8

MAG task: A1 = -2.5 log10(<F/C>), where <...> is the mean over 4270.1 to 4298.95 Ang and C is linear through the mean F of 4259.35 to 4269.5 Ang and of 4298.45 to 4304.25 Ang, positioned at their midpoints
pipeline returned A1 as 0.06 mag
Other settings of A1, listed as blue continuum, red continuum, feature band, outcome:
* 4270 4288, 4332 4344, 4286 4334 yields 0.015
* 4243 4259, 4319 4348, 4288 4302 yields 0.081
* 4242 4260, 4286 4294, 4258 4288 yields -0.035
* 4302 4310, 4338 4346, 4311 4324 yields 0.001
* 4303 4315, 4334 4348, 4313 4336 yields -0.008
